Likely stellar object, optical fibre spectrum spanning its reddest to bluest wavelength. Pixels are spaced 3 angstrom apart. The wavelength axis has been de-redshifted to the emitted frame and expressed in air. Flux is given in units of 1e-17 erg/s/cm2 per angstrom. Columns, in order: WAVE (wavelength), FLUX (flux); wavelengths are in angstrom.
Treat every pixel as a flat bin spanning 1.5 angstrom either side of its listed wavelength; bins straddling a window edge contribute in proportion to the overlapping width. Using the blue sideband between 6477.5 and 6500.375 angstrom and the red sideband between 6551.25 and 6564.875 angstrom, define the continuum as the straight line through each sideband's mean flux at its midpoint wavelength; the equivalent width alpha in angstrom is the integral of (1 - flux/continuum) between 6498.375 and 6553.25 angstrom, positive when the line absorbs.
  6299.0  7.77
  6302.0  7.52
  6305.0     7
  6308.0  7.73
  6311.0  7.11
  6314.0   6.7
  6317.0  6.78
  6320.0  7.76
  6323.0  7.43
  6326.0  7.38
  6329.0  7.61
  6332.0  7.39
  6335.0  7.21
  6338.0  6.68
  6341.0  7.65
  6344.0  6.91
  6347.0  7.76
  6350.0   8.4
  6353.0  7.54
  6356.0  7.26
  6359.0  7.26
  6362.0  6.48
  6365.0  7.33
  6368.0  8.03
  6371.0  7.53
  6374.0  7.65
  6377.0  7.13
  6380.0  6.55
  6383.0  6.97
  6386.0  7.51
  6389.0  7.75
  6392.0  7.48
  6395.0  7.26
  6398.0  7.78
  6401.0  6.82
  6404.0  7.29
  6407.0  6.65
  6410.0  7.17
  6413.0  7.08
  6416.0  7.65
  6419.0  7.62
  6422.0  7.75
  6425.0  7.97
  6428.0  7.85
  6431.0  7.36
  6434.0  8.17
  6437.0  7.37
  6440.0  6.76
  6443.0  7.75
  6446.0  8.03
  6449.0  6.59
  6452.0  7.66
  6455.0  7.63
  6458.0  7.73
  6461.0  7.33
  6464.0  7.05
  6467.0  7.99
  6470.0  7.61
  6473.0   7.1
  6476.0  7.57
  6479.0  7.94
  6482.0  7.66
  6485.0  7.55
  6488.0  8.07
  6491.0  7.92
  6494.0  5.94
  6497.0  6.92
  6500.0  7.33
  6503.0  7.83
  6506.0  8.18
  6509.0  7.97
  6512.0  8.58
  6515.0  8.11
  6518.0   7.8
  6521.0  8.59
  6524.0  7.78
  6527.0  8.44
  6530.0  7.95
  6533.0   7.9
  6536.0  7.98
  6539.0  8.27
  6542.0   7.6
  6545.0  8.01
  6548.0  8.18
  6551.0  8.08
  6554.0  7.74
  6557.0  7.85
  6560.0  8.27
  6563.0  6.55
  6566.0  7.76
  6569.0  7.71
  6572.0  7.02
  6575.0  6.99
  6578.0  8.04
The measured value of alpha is -3.5 angstrom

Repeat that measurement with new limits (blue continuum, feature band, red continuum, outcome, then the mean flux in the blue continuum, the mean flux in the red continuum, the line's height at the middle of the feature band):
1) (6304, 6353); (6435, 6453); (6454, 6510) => 0.3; 7.35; 7.54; 7.49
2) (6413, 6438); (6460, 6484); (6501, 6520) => 1.1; 7.69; 8.07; 7.9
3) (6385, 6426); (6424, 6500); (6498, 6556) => 1.8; 7.4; 8.01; 7.68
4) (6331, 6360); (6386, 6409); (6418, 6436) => 1.0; 7.41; 7.78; 7.65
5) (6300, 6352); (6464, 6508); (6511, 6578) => 1.1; 7.36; 7.87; 7.73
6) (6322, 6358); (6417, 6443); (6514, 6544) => 0.4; 7.43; 8.04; 7.72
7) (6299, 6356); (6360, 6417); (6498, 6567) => 2.1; 7.37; 7.94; 7.54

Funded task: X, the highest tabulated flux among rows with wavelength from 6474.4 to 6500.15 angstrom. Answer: 8.07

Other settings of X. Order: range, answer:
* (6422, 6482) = 8.17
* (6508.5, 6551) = 8.59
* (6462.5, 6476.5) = 7.99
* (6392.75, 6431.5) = 7.97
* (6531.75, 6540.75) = 8.27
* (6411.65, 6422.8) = 7.75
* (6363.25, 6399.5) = 8.03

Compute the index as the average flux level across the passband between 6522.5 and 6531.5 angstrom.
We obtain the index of 8.06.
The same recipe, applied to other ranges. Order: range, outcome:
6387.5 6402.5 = 7.42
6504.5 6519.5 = 8.13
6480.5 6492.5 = 7.8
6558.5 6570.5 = 7.57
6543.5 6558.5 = 7.97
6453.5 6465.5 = 7.43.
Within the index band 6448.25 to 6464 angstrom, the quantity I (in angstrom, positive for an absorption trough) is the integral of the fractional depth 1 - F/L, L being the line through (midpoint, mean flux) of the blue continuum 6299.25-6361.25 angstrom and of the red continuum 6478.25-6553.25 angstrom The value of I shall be 0.6 angstrom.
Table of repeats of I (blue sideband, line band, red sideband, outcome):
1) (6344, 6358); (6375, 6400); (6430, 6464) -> 0.9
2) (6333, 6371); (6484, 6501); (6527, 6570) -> 1.0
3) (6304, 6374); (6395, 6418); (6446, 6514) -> 0.7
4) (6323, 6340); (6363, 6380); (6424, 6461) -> -0.1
